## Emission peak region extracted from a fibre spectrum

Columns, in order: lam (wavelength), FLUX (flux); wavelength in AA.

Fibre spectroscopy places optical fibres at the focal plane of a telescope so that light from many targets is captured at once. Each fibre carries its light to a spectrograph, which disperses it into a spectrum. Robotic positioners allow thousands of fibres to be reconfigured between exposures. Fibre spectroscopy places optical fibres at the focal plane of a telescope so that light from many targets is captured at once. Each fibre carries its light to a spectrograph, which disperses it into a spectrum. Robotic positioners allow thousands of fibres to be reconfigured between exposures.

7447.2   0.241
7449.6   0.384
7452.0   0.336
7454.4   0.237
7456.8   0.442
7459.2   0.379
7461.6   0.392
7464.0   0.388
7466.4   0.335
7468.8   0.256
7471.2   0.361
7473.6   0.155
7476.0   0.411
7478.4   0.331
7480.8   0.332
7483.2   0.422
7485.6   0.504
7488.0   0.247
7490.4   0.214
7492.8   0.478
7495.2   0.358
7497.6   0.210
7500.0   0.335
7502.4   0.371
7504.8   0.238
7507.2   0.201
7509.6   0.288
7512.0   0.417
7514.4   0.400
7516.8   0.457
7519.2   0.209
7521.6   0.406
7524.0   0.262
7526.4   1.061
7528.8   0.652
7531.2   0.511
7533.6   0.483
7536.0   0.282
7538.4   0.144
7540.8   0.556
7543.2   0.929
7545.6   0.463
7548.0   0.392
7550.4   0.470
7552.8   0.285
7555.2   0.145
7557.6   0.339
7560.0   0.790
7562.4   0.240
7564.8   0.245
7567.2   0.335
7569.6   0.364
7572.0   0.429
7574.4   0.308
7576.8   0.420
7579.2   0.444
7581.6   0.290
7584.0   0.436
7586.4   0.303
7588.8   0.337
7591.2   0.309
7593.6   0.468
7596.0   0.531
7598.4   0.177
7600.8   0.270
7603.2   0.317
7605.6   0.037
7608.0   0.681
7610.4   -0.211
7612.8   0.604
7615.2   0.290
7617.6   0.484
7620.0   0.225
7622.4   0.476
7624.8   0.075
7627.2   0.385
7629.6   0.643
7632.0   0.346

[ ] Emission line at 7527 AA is [S II] 6716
